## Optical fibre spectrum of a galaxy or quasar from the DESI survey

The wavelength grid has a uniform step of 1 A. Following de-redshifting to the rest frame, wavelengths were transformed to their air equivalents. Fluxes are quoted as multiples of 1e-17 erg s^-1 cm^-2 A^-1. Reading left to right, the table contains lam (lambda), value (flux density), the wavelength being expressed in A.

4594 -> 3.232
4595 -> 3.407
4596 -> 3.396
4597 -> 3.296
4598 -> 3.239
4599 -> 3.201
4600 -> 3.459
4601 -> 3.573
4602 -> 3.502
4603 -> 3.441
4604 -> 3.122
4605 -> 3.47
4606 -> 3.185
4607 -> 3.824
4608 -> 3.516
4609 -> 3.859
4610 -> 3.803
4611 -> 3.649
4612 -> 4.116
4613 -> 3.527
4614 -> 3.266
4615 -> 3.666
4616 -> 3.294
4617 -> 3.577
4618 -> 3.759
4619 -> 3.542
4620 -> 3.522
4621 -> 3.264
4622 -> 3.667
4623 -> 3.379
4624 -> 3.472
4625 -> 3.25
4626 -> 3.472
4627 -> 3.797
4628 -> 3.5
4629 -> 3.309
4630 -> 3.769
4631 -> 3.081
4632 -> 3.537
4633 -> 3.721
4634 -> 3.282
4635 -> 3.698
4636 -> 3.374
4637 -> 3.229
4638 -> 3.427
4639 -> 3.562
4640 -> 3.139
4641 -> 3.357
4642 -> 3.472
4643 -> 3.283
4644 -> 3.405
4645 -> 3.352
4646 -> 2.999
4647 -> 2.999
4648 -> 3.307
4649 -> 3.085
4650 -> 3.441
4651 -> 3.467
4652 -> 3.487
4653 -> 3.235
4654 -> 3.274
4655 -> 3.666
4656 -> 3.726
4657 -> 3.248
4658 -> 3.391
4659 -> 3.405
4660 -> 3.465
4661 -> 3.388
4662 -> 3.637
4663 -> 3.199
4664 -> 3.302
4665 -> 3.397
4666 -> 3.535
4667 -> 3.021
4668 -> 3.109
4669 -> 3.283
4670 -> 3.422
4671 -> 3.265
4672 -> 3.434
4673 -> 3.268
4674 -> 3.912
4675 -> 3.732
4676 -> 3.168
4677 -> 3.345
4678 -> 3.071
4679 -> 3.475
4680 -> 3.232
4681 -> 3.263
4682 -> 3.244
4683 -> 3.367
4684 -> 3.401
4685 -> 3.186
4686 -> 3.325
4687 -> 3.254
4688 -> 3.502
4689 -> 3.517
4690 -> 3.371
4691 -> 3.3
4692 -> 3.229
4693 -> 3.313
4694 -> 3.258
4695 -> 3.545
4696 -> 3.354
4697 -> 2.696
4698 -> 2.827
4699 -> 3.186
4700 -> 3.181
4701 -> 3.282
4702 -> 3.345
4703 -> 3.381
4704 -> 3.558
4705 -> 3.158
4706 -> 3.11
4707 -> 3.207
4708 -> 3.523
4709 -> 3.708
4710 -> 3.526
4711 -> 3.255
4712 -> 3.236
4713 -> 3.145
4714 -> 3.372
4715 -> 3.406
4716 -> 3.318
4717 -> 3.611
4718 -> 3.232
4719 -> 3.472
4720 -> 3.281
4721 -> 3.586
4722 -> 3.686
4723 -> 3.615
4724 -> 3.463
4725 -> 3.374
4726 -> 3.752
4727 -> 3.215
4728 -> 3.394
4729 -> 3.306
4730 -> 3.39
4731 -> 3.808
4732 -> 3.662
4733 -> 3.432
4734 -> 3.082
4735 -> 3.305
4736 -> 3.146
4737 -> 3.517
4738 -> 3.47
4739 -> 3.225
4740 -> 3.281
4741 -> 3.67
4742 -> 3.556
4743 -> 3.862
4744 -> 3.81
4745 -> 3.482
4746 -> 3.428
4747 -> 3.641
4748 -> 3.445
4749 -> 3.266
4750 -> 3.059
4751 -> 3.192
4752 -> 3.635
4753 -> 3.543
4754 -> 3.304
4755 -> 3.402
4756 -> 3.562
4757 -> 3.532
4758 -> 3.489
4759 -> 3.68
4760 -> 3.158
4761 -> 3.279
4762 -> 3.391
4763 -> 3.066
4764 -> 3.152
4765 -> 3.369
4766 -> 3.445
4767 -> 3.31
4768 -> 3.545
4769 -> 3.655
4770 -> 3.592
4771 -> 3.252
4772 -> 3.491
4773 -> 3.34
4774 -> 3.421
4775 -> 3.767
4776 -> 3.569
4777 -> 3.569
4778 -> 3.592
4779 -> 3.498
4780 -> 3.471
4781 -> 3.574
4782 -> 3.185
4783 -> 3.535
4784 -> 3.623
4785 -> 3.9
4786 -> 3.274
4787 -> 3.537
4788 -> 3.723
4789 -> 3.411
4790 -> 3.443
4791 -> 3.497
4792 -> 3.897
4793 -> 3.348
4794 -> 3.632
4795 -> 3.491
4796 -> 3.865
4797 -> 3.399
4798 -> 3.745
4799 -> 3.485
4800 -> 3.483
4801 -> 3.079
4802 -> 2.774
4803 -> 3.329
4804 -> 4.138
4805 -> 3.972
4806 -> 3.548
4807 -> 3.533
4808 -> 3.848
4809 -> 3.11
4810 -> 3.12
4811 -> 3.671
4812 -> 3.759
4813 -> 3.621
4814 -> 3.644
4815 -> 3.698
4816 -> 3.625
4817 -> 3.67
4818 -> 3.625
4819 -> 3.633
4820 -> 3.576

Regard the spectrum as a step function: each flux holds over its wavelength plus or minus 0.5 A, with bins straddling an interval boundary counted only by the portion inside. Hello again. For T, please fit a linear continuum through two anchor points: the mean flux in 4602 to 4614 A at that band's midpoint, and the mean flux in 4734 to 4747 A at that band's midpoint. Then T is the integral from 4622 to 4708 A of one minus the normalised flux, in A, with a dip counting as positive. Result 4.4 A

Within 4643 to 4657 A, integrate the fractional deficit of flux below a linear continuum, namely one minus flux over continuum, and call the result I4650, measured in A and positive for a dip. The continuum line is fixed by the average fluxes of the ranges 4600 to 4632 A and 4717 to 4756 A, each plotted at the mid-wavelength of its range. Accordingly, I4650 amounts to 0.7 A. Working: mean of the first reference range 3.52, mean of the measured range 3.34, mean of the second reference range 3.45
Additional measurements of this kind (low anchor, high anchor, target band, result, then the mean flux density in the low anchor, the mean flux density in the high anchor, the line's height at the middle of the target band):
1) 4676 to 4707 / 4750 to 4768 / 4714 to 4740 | -0.8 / 3.27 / 3.38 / 3.33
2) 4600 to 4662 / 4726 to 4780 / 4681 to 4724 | 1.4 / 3.45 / 3.44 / 3.45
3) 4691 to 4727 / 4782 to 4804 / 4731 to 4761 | -0.3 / 3.35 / 3.51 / 3.42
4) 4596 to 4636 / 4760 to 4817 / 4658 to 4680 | 0.8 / 3.5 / 3.5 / 3.5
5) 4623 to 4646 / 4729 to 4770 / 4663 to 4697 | 0.9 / 3.42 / 3.43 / 3.43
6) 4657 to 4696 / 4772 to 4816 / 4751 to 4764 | 0.3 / 3.35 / 3.54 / 3.48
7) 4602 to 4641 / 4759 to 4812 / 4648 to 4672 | 0.9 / 3.5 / 3.49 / 3.5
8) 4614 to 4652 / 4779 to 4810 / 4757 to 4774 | 0.5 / 3.42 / 3.52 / 3.5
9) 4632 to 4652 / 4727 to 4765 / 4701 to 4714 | 0.2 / 3.36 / 3.42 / 3.4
